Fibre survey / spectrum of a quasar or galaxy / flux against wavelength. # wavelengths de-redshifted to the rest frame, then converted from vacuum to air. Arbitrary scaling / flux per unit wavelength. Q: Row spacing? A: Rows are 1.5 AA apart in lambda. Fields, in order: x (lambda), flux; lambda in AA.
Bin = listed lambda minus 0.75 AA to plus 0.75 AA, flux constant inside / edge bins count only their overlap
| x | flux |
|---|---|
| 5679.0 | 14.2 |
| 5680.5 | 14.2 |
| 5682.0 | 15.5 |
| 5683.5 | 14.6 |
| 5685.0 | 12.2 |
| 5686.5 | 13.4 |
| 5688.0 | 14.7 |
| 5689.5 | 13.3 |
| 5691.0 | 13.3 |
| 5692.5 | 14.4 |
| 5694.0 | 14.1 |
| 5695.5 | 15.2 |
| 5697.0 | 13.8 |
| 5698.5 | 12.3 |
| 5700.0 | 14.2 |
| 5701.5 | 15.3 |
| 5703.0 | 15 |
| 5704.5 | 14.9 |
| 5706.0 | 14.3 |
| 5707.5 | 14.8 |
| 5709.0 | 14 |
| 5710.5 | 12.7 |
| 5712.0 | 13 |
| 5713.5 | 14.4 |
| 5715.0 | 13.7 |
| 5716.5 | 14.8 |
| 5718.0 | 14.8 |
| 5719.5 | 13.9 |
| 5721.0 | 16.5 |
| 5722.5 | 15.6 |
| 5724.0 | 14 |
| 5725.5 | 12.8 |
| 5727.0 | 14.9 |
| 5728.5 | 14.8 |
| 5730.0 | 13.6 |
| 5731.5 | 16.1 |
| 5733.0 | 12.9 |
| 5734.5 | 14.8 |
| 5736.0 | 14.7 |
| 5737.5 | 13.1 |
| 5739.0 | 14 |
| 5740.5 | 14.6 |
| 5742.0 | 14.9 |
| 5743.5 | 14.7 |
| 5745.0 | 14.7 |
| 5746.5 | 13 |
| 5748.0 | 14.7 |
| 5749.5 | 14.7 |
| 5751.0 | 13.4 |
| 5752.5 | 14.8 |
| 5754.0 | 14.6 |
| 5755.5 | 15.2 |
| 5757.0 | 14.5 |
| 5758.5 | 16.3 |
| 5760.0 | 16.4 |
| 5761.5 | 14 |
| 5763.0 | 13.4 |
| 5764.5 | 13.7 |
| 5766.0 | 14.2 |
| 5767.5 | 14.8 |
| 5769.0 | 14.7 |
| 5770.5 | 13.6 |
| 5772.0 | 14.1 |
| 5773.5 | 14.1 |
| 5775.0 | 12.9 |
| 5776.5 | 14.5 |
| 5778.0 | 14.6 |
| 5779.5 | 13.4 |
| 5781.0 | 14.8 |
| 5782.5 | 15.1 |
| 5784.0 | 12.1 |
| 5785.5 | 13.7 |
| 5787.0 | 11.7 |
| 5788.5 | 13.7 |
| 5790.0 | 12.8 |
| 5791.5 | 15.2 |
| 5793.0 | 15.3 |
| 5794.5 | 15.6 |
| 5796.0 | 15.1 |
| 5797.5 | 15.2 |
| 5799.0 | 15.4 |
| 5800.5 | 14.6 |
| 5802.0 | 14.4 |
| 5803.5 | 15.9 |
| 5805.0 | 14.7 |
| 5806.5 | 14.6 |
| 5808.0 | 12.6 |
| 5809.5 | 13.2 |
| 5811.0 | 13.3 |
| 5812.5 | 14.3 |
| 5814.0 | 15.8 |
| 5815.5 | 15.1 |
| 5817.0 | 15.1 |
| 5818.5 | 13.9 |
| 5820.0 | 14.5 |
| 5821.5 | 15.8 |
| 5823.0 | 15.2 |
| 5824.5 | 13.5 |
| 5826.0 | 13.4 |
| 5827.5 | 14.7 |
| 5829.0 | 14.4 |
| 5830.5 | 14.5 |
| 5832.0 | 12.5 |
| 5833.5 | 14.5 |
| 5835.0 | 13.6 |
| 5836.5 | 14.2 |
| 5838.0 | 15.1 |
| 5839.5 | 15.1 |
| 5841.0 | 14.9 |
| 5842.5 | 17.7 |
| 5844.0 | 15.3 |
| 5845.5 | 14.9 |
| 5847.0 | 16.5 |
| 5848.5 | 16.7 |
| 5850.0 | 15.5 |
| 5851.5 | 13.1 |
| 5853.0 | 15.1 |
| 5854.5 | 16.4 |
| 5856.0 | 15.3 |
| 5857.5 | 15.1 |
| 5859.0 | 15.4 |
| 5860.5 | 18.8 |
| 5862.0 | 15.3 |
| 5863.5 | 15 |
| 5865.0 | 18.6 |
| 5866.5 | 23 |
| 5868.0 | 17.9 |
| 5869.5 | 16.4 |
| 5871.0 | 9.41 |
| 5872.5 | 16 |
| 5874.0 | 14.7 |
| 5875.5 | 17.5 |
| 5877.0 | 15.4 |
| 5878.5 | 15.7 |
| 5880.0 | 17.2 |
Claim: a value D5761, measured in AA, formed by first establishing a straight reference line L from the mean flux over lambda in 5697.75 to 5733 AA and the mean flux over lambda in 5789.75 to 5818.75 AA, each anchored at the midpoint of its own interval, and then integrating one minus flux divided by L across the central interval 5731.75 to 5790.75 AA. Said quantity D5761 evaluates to 1.3 AA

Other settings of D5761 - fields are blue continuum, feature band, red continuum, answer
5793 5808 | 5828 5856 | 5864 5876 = 1.7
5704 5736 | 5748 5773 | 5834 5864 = 0.3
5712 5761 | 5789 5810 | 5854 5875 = 1.0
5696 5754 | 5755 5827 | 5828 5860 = 1.7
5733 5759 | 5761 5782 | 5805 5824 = 0.5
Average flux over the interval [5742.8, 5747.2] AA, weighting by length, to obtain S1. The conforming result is 14.1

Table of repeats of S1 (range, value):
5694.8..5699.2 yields 13.8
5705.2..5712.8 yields 13.8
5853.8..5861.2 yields 16.2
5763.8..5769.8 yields 14.3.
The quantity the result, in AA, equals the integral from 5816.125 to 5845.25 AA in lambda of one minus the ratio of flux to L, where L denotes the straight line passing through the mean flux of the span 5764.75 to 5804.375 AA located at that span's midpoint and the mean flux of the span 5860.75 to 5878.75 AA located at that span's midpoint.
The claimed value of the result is 1.4 AA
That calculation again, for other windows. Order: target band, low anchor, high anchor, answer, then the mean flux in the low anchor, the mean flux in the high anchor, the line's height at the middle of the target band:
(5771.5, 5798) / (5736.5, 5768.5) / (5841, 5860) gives 1.33 AA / 14.5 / 15.6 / 14.8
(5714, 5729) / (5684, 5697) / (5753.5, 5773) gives -0.45 AA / 13.8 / 14.6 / 14.2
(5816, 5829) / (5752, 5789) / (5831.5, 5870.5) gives 0.62 AA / 14.2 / 15.8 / 15.2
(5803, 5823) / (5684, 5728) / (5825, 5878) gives 0.79 AA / 14.2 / 15.5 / 15.1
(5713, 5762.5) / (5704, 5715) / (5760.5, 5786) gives -1.94 AA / 14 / 14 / 14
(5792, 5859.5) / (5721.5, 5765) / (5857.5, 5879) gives 3.74 AA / 14.5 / 16.3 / 15.7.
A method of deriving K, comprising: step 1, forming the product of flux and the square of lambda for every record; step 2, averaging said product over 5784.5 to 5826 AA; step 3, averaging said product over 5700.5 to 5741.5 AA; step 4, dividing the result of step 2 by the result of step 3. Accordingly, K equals 1.0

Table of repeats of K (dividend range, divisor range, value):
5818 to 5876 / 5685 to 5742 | 1.13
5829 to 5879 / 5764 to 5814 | 1.12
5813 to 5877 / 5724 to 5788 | 1.11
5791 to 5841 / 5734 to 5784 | 1.03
